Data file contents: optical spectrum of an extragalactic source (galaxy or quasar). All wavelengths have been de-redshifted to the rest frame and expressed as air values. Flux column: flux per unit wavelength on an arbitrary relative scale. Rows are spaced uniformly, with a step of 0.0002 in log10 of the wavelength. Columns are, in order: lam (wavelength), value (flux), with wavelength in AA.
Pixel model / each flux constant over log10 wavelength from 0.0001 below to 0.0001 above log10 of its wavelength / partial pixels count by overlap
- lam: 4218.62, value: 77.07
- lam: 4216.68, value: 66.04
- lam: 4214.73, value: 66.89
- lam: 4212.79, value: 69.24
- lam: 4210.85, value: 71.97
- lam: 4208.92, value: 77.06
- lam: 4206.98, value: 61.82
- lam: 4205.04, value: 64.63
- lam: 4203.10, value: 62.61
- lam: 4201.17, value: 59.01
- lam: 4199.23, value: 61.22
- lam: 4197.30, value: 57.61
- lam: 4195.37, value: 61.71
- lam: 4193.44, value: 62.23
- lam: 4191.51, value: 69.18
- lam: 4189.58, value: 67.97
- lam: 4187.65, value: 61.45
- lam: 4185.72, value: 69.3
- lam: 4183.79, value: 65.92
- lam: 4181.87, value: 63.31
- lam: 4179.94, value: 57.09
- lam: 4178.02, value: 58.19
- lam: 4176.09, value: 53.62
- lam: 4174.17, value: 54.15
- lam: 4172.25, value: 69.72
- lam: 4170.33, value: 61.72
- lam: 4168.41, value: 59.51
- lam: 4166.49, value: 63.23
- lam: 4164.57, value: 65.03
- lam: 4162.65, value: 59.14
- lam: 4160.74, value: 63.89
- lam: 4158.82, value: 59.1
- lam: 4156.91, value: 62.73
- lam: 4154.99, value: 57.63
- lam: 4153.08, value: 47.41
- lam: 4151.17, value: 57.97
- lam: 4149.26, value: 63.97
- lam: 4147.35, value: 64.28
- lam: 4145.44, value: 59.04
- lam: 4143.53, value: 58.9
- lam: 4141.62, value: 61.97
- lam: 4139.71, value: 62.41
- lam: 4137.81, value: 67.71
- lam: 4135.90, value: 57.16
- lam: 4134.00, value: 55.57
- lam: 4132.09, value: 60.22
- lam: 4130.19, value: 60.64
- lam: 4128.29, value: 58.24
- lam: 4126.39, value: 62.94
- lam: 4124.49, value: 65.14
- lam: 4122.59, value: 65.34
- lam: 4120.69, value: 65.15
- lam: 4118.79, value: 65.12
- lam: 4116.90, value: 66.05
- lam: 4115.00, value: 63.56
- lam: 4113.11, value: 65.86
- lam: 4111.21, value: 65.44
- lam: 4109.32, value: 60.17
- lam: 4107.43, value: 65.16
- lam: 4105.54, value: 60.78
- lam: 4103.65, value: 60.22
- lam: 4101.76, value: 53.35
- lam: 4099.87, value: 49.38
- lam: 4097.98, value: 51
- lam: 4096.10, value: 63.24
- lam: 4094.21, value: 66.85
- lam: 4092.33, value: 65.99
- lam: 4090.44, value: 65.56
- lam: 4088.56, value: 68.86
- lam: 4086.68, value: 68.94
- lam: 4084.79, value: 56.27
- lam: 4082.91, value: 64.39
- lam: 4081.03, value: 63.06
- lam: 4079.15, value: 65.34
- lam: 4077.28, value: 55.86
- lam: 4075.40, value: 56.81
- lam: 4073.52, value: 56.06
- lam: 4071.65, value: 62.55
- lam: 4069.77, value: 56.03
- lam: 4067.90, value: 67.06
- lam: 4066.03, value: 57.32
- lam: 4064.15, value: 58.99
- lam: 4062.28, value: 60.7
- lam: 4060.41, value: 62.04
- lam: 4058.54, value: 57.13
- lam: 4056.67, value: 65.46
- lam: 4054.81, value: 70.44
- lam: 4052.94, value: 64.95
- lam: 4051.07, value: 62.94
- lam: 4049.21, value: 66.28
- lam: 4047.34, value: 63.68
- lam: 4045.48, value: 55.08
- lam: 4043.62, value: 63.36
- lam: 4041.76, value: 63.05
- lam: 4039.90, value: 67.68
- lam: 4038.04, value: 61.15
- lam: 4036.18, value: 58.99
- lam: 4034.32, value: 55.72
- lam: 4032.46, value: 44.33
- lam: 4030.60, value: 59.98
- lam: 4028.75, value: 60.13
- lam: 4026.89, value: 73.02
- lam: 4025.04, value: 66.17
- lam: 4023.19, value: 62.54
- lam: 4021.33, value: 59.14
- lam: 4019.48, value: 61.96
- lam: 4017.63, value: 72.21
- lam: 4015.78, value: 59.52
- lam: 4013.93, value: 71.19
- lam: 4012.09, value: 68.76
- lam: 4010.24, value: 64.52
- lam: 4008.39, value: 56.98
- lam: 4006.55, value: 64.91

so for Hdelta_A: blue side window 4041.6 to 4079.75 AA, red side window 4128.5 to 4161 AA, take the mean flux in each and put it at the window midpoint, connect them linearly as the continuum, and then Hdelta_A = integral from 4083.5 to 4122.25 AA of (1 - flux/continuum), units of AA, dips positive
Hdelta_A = -1.1 AA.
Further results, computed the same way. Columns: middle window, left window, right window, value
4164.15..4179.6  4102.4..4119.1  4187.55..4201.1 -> 0.7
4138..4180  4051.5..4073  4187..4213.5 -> 2.5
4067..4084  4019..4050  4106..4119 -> 0.6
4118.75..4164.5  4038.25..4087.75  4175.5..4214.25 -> 1.6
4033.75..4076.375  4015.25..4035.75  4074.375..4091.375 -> 0.4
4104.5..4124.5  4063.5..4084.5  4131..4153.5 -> -1.4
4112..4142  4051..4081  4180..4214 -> 0.1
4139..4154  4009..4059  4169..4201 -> 0.7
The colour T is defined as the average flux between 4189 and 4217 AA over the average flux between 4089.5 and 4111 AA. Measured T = 1.08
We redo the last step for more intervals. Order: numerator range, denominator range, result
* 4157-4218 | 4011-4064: 1.01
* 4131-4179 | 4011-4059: 0.96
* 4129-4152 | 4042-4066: 0.97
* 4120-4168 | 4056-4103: 1.00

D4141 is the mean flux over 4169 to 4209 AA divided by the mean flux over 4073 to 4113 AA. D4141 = 1.02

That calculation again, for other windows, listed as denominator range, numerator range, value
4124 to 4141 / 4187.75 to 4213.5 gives 1.06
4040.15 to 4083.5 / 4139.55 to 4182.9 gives 0.97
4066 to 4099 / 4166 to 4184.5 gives 0.98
